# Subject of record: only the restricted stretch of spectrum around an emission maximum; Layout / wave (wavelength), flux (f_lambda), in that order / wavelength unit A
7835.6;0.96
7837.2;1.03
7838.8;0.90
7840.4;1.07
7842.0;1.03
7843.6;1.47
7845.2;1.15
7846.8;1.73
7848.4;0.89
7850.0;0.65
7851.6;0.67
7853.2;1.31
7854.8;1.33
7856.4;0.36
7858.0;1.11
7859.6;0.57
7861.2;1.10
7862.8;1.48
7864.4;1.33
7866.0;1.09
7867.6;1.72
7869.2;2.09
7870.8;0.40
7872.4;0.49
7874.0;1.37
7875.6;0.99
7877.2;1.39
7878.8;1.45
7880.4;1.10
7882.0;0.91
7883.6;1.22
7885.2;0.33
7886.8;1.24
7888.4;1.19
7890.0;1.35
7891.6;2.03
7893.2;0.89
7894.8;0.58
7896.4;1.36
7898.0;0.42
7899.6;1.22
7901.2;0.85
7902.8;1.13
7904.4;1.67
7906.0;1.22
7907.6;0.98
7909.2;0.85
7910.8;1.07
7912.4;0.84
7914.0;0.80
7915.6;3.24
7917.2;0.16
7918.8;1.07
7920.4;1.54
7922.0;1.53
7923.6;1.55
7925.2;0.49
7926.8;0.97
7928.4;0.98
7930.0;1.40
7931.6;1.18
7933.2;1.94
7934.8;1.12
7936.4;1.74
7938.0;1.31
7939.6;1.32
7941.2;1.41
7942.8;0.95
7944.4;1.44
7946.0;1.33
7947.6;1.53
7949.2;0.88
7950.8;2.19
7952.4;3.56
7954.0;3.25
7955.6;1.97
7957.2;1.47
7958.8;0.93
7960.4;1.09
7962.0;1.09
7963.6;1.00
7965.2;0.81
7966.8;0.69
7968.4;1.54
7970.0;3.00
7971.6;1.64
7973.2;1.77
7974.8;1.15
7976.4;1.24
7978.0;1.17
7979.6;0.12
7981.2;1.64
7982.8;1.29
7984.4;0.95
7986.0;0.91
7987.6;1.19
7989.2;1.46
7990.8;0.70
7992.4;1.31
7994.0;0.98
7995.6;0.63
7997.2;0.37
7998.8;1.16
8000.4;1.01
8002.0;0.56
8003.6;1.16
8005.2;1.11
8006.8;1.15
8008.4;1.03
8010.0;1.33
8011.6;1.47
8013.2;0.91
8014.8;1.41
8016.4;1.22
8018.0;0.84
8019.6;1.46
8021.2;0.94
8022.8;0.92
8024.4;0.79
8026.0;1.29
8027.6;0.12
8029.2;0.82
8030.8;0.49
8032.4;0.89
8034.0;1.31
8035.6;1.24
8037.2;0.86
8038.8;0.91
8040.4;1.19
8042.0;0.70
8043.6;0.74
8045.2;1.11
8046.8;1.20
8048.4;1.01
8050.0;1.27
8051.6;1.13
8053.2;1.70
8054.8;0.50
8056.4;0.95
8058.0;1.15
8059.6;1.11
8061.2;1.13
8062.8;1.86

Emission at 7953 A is [S II] 6716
